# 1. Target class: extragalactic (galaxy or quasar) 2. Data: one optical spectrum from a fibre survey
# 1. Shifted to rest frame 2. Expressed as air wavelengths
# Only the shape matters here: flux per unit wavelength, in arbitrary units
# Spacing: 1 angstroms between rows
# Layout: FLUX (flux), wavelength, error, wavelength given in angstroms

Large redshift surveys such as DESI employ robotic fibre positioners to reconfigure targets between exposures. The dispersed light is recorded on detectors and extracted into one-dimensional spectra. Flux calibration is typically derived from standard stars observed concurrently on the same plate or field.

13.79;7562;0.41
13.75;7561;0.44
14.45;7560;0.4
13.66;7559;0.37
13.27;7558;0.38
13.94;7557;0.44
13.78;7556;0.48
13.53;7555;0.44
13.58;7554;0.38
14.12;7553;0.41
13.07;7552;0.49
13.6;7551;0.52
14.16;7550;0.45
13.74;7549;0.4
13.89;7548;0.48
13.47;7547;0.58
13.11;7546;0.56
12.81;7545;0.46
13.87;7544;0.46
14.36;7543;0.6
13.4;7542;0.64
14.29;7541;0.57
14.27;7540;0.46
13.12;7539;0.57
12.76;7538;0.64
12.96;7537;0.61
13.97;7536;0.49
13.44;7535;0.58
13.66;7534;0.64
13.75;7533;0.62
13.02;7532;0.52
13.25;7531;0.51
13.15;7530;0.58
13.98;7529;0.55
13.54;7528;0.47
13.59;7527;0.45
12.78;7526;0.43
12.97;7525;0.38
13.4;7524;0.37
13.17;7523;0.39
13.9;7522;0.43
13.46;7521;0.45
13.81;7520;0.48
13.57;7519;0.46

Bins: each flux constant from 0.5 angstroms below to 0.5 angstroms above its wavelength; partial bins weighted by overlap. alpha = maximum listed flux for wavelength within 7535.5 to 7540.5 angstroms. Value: 14.27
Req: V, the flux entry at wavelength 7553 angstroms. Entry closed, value 14.12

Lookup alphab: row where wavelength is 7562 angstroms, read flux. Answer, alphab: 13.79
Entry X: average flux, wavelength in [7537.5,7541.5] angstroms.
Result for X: 13.6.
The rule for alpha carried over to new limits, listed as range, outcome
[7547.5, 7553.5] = 14.16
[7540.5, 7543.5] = 14.36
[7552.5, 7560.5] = 14.45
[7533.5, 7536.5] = 13.97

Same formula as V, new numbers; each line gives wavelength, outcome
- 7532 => 13.02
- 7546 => 13.11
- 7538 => 12.76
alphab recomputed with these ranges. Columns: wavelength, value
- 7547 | 13.47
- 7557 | 13.94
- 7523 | 13.17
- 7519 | 13.57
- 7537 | 12.96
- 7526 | 12.78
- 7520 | 13.81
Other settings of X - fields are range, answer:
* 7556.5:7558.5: 13.6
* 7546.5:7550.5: 13.8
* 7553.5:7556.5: 13.6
